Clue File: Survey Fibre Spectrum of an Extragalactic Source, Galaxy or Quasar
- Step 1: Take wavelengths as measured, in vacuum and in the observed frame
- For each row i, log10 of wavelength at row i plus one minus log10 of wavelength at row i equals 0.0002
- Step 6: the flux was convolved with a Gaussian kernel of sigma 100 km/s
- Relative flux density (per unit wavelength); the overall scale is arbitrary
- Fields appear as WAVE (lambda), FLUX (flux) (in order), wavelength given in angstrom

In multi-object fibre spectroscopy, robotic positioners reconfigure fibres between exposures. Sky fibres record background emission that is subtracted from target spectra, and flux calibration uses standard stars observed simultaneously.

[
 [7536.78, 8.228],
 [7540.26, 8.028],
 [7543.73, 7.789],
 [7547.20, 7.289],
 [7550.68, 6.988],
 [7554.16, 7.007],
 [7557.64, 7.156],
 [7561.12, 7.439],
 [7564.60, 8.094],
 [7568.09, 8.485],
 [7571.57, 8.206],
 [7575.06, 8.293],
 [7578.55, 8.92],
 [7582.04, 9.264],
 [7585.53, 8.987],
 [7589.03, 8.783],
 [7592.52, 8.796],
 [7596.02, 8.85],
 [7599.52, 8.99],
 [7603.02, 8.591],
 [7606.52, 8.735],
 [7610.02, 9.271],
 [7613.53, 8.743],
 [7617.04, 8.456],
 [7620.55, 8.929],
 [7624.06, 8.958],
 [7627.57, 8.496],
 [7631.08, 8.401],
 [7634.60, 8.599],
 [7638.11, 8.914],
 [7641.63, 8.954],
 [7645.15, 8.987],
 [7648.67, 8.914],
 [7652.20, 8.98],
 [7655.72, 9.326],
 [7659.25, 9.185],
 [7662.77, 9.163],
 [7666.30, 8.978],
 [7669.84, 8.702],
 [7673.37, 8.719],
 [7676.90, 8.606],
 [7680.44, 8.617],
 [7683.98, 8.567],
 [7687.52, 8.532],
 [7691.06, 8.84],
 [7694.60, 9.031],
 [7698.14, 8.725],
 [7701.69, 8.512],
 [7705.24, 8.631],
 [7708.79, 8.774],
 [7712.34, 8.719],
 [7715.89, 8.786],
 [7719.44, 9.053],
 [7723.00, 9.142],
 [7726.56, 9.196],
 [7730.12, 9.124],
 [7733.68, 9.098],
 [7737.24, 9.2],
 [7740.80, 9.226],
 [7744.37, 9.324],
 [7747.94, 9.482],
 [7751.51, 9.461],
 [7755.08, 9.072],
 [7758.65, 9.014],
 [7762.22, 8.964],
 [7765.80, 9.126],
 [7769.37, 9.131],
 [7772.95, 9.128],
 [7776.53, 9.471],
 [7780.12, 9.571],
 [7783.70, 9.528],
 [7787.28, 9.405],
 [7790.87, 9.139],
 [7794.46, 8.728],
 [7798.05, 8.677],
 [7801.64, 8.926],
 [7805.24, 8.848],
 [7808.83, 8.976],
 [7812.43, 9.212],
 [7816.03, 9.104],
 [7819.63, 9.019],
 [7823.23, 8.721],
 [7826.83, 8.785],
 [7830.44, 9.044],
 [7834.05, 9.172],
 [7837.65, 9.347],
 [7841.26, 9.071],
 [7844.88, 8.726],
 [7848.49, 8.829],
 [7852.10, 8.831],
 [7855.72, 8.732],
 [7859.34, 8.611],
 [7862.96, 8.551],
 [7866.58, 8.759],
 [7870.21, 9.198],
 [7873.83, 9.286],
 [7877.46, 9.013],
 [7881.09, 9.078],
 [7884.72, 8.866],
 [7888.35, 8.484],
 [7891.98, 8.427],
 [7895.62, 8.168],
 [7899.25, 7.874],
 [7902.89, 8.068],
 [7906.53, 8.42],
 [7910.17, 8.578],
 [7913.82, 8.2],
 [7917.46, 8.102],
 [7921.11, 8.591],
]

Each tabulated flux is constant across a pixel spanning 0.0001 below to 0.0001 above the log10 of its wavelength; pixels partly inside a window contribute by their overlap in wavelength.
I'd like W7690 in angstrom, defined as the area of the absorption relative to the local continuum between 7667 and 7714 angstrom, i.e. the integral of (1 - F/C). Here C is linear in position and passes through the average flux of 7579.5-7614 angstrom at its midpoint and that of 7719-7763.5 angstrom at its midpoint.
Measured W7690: 2.0 angstrom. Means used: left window 8.91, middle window 8.7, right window 9.19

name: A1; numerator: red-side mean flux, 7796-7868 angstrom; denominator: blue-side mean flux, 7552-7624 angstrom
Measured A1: 1.05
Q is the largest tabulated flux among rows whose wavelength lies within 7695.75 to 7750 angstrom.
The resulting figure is 9.482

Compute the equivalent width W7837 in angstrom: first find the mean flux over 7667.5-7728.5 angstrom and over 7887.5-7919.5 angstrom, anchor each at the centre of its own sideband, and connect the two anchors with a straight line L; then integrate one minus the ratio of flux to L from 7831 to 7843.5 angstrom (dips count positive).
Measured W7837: -1.1 angstrom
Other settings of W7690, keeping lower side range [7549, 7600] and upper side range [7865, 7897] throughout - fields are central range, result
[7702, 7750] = -2.8 angstrom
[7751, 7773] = -1.3 angstrom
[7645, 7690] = -2.3 angstrom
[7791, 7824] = -0.9 angstrom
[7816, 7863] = -0.9 angstrom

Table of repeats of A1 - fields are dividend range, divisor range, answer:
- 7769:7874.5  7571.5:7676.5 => 1.02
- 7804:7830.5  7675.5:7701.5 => 1.03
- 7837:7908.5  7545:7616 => 1.04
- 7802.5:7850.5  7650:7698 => 1.01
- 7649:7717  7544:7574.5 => 1.16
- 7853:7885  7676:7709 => 1.03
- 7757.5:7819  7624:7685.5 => 1.03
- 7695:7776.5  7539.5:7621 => 1.09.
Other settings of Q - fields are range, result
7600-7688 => 9.326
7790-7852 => 9.347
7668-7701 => 9.031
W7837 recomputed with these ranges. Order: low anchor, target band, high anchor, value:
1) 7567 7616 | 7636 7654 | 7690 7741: -0.2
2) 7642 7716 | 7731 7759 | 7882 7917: -1.8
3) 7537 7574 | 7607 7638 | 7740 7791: -2.1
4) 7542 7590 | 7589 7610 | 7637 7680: -1.2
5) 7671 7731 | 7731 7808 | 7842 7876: -3.1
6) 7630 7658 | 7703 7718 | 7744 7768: 0.6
